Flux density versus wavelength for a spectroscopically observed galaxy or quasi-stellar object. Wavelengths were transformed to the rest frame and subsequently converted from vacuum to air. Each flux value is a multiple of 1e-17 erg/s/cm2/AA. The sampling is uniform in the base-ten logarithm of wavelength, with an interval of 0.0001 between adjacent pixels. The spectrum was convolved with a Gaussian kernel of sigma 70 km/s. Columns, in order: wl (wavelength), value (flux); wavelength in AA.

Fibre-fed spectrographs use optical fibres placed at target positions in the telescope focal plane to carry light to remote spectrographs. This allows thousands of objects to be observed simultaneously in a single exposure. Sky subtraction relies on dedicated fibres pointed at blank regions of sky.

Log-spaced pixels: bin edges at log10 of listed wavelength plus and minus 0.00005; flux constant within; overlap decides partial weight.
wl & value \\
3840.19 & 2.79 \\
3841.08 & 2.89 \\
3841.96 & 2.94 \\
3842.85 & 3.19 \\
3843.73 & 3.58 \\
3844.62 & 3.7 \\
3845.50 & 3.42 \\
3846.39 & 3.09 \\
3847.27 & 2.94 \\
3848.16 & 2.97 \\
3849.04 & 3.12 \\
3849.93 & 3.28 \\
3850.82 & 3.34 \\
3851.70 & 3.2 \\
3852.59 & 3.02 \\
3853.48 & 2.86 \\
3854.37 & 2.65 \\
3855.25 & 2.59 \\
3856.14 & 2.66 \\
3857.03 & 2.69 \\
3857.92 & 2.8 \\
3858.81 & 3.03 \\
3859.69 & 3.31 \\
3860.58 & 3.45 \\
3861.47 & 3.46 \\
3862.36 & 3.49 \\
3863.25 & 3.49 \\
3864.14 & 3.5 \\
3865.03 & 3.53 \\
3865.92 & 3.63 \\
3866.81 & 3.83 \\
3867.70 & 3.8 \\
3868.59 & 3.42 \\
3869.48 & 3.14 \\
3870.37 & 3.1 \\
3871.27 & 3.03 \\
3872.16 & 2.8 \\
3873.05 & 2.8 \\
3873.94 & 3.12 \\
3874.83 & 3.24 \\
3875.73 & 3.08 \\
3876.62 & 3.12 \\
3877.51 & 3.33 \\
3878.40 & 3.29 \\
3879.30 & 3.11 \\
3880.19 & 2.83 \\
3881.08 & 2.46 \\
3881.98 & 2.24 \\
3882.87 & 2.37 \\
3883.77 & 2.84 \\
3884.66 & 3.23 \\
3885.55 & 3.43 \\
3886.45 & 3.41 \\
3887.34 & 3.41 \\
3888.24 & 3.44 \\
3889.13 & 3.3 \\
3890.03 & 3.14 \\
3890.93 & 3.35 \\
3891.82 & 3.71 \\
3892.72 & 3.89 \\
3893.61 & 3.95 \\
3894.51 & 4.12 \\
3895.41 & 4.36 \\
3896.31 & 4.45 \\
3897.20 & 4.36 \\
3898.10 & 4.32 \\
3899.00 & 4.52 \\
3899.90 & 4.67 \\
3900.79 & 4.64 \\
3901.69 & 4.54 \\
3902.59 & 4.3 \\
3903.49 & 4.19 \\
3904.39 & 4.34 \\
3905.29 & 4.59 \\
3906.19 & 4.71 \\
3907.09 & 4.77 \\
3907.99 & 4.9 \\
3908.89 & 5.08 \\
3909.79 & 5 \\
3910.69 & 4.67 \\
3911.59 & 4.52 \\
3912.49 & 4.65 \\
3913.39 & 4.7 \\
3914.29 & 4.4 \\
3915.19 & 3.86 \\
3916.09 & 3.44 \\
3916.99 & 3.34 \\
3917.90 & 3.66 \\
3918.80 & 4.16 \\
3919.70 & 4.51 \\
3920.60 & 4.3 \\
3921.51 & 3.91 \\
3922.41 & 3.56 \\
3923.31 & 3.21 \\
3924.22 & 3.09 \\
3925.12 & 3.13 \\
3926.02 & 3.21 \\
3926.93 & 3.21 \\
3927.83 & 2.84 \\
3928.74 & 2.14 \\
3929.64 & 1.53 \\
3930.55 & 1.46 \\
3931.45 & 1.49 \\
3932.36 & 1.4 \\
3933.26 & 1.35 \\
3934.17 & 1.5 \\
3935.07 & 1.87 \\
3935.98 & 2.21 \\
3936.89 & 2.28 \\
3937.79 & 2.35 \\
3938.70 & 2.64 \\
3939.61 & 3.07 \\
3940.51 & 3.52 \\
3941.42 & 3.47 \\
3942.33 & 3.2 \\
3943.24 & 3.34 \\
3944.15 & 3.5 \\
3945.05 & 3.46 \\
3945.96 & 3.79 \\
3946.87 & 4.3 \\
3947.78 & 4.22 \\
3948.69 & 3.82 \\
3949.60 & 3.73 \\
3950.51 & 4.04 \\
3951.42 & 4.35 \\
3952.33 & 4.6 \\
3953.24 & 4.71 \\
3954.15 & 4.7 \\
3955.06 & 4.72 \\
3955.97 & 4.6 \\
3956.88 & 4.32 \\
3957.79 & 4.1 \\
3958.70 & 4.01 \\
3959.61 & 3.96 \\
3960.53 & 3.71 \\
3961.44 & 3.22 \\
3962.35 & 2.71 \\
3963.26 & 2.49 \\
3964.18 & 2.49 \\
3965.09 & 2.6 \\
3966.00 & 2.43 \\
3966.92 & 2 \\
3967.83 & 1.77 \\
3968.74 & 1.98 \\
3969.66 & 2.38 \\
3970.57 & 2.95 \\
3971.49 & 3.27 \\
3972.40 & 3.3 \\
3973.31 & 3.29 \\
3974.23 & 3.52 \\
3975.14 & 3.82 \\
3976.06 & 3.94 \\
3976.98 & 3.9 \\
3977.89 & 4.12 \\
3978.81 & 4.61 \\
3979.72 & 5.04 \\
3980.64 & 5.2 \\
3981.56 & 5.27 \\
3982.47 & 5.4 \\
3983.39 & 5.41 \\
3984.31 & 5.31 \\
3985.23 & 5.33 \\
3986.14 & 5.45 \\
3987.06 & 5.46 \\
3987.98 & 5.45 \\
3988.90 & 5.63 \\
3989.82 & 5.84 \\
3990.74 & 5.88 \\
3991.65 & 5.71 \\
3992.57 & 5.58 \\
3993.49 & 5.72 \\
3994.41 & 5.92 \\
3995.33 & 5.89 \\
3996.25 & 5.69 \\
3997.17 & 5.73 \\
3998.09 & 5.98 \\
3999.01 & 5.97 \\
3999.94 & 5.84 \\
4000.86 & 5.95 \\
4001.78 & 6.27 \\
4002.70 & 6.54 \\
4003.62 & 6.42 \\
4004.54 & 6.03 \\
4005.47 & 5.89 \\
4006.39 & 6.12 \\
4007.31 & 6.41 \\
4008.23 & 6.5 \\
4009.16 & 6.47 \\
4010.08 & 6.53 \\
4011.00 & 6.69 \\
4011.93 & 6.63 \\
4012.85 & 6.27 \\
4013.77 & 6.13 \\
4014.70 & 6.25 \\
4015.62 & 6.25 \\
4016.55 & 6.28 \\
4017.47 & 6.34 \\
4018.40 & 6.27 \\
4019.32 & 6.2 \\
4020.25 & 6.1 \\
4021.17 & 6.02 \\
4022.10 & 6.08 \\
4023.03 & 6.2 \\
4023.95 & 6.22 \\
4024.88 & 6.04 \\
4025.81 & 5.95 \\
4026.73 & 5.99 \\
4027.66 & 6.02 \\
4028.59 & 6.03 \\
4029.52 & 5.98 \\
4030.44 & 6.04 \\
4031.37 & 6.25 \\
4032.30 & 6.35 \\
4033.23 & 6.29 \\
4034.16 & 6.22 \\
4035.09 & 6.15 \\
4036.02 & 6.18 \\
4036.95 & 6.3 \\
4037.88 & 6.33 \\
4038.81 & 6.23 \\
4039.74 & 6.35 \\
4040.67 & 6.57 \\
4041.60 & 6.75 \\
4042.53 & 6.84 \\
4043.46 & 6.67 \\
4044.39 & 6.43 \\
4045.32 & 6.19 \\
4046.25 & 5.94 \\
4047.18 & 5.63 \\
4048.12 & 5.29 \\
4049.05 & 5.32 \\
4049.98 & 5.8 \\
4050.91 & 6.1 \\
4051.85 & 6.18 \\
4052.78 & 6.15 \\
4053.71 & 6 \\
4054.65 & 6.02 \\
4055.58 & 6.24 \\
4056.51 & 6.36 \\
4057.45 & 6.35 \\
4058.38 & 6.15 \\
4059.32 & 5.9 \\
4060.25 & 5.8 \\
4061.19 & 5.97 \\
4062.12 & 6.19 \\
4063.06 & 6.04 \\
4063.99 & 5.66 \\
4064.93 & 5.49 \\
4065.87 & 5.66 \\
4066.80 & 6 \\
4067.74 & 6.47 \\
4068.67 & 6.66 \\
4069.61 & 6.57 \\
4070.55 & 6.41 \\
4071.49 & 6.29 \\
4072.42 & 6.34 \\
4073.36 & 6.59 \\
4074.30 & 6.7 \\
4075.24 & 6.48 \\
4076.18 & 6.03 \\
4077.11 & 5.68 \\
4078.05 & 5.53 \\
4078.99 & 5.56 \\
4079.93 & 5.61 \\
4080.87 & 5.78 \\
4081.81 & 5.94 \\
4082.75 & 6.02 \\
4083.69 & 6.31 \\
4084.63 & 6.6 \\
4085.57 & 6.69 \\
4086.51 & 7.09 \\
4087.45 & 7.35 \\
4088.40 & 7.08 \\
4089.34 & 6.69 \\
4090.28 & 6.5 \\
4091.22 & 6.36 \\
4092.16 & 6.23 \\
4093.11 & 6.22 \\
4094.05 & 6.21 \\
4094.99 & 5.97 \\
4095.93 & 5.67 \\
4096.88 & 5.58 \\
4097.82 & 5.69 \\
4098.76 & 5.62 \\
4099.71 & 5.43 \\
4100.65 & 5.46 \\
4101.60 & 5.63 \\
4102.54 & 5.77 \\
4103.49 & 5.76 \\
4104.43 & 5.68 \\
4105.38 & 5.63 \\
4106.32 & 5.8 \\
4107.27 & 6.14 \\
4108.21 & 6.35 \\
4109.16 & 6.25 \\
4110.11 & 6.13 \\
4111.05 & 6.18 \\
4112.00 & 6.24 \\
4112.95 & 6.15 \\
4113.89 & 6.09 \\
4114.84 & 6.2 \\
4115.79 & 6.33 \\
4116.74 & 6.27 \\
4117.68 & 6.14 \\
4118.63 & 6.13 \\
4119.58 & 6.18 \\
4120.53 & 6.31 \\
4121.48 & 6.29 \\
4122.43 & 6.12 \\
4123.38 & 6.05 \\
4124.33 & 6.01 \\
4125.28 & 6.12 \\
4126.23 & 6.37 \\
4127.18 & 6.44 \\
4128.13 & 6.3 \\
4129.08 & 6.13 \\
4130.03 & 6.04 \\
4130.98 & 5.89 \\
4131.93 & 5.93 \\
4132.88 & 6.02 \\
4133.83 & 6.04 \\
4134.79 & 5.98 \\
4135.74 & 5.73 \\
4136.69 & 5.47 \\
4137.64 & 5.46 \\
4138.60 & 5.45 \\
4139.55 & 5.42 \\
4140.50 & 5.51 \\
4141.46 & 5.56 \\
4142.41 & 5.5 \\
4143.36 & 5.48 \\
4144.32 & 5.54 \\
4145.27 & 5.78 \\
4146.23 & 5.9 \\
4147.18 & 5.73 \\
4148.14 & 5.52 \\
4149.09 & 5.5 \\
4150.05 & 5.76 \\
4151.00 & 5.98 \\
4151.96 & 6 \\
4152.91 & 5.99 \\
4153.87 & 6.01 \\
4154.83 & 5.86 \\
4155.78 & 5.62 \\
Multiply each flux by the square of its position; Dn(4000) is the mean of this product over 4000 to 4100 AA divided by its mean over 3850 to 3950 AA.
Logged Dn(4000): 1.95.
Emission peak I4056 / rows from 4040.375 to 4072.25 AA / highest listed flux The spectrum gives 6.84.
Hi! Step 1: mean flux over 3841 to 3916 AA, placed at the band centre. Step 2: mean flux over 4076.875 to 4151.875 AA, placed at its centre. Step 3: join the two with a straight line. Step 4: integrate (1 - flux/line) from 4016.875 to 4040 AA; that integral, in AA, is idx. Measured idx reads -4.8 AA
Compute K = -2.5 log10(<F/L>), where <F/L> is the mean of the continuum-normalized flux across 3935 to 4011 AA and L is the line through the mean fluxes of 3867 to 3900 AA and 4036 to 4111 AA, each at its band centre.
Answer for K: 0.07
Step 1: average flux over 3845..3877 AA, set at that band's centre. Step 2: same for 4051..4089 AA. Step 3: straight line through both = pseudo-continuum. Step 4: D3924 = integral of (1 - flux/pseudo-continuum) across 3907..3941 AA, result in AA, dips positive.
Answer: 6.5 AA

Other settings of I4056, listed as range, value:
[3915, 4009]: 6.54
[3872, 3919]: 5.08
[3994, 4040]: 6.69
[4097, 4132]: 6.44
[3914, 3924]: 4.51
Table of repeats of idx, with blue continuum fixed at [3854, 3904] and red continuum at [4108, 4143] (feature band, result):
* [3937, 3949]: 2.07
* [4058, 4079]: -2.66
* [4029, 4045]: -3.95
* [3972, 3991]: -1.25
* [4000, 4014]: -4.52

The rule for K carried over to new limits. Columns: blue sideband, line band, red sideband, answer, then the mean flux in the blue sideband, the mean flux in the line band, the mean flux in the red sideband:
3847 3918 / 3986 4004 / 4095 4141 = -0.23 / 3.6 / 5.85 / 5.95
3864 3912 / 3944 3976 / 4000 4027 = 0.41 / 3.72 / 3.52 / 6.24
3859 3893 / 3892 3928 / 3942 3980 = -0.23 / 3.24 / 4.16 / 3.59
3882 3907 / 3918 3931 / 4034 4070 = 0.33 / 3.9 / 3.17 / 6.13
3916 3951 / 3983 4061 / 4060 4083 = -0.22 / 3.05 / 6.07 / 6.06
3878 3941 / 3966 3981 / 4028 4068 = 0.36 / 3.49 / 3.4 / 6.11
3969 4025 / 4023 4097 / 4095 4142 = -0.08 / 5.51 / 6.18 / 5.94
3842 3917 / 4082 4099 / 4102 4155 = -0.14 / 3.58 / 6.33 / 5.94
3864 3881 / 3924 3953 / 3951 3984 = 0.22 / 3.23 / 2.95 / 3.75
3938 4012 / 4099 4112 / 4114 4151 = -0.04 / 4.55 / 5.87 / 5.91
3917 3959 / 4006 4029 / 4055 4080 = -0.24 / 3.32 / 6.24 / 6.11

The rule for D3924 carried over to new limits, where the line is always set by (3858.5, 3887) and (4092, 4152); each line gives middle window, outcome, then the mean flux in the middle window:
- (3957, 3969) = 3.5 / 2.94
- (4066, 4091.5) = -4.2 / 6.34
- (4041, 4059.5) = -3.6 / 6.12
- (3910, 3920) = -1.5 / 4.19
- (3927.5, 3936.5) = 4.8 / 1.77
